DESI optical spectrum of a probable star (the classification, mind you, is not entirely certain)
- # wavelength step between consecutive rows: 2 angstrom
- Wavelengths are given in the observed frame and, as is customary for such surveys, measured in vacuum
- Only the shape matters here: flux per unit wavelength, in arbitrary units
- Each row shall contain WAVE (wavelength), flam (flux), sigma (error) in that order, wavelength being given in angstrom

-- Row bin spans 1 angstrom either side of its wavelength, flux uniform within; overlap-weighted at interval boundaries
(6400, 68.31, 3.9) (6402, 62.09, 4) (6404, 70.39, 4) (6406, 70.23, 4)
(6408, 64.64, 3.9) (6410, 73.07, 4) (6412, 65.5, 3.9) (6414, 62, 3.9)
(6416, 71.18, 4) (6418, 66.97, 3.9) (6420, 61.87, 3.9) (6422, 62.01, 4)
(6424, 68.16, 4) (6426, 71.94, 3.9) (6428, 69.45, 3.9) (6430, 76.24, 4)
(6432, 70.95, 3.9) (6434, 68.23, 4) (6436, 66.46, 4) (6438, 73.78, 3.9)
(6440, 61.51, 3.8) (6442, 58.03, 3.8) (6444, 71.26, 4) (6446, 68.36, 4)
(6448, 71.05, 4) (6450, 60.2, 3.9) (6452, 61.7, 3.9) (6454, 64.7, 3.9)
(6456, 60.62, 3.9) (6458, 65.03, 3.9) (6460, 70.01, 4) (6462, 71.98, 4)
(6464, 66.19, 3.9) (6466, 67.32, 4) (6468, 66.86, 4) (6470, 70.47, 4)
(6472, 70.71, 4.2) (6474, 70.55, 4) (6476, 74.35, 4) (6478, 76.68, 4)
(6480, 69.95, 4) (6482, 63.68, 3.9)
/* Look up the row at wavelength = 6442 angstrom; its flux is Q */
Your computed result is 58.03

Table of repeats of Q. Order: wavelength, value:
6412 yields 65.5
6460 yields 70.01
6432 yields 70.95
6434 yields 68.23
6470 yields 70.47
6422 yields 62.01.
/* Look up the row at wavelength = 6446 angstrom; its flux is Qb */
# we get 68.36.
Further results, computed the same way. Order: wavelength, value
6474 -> 70.55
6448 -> 71.05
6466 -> 67.32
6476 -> 74.35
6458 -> 65.03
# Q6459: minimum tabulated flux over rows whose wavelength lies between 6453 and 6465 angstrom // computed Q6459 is 60.62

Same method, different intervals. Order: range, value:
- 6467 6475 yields 66.86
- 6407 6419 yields 62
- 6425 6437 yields 66.46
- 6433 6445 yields 58.03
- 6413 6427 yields 61.87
